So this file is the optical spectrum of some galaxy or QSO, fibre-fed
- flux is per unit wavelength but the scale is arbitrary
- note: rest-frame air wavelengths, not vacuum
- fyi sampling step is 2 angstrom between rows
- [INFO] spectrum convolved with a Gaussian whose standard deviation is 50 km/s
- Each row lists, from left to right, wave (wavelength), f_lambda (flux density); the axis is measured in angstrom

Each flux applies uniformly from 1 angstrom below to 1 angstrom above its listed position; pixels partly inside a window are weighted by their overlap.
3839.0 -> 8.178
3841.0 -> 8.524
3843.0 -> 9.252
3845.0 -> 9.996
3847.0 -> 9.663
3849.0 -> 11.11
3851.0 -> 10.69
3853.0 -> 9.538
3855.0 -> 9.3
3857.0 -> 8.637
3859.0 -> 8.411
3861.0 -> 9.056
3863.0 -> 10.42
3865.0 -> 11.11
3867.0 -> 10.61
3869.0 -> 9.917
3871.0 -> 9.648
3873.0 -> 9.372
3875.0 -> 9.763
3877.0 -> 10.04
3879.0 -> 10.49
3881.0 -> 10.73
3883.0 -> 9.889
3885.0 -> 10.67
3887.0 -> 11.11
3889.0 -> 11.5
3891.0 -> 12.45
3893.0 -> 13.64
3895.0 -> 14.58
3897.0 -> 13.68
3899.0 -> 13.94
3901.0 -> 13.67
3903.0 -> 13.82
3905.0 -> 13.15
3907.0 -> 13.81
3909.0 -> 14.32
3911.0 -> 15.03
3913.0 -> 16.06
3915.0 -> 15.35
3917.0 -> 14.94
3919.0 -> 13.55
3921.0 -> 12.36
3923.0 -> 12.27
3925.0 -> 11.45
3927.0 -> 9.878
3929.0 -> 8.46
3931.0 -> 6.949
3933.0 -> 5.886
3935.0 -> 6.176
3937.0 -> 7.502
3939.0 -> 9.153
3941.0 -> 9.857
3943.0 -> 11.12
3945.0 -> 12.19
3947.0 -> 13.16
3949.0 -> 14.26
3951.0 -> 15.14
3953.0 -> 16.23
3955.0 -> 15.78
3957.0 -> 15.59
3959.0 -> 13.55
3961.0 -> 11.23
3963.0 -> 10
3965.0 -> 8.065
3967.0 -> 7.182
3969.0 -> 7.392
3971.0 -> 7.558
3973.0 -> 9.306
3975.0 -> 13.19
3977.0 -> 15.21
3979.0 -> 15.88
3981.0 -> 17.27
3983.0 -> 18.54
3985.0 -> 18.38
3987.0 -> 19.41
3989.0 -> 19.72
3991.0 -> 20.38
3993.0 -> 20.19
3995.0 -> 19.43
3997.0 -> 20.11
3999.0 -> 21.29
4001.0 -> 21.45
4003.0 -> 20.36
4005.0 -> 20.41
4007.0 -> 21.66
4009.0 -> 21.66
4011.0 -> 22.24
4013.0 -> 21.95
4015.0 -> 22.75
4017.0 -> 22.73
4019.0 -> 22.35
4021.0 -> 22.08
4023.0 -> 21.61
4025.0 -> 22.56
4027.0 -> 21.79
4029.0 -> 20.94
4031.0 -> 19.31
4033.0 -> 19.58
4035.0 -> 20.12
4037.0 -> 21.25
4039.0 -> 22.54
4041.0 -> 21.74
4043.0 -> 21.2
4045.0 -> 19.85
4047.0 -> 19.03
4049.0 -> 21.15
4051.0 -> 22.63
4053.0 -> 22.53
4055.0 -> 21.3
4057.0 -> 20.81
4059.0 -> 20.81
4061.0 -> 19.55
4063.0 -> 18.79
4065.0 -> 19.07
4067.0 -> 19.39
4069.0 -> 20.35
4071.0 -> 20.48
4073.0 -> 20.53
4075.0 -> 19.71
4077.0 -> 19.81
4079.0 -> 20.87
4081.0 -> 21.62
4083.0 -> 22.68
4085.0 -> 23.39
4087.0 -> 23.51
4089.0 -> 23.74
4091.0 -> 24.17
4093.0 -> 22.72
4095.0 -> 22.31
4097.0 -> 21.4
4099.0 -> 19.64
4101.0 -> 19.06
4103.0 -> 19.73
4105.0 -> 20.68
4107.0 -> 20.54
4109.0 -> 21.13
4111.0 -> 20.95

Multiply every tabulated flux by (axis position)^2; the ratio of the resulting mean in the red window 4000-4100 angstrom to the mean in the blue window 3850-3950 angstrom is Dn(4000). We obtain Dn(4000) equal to 2.0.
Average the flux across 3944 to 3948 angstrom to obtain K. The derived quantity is 12.7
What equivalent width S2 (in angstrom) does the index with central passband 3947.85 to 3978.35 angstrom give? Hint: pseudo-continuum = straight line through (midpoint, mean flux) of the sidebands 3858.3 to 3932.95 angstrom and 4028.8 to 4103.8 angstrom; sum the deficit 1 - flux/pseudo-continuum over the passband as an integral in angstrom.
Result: 6.5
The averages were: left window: 11.7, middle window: 12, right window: 21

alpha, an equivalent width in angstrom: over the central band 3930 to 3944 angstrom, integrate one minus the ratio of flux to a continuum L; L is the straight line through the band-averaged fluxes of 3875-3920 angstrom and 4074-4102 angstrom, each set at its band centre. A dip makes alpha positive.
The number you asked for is 6.4 angstrom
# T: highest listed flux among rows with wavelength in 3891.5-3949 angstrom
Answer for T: 16.06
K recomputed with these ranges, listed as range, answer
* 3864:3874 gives 10.1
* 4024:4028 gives 22.2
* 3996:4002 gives 20.9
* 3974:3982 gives 15.4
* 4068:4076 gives 20.3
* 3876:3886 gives 10.4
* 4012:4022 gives 22.4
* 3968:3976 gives 9.36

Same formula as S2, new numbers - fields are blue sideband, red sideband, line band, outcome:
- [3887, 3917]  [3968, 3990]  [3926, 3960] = 7.4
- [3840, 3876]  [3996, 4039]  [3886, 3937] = 4.5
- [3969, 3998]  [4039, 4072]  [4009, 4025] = -3.4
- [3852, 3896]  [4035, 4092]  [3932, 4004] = 8.6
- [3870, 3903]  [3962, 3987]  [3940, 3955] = -1.2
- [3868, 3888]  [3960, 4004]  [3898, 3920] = -4.8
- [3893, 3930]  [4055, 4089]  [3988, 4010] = -4.0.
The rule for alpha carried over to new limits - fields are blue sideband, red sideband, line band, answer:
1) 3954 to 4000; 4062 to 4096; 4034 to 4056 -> -2.3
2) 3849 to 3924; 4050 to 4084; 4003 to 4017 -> -3.0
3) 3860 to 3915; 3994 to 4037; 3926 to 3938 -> 6.1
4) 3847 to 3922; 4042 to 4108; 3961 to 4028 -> -2.4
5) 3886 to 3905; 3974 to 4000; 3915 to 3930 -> 2.6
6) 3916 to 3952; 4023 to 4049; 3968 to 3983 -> 2.3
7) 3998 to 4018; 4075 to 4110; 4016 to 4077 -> 2.1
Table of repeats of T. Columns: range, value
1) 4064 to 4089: 23.74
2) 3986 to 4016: 22.75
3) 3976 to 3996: 20.38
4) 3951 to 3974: 16.23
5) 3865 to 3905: 14.58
